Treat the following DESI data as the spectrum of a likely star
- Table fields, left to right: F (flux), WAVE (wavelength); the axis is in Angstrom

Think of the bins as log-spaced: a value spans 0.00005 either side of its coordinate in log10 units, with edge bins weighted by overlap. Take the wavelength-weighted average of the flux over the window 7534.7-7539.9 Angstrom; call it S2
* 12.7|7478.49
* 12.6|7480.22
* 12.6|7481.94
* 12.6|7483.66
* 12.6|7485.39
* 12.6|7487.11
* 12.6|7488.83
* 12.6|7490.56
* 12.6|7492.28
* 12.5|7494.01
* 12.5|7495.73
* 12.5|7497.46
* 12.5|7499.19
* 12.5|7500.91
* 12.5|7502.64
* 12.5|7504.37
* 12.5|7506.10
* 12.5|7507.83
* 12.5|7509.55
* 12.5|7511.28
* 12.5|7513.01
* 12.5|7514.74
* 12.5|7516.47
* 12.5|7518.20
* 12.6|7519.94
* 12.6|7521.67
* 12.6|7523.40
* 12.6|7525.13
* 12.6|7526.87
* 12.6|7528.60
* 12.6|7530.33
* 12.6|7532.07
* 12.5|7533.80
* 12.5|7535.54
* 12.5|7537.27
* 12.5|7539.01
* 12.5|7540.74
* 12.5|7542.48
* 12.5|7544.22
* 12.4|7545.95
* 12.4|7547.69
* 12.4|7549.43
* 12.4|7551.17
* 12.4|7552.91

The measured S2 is 12.5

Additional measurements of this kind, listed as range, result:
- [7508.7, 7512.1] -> 12.5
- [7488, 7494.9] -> 12.6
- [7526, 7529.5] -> 12.6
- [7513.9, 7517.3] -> 12.5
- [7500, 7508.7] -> 12.5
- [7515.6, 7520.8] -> 12.5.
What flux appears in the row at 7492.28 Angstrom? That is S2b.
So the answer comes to 12.6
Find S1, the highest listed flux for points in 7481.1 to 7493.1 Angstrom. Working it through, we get 12.6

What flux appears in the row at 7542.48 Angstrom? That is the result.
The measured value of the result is 12.5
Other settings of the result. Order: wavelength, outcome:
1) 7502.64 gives 12.5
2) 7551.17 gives 12.4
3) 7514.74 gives 12.5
